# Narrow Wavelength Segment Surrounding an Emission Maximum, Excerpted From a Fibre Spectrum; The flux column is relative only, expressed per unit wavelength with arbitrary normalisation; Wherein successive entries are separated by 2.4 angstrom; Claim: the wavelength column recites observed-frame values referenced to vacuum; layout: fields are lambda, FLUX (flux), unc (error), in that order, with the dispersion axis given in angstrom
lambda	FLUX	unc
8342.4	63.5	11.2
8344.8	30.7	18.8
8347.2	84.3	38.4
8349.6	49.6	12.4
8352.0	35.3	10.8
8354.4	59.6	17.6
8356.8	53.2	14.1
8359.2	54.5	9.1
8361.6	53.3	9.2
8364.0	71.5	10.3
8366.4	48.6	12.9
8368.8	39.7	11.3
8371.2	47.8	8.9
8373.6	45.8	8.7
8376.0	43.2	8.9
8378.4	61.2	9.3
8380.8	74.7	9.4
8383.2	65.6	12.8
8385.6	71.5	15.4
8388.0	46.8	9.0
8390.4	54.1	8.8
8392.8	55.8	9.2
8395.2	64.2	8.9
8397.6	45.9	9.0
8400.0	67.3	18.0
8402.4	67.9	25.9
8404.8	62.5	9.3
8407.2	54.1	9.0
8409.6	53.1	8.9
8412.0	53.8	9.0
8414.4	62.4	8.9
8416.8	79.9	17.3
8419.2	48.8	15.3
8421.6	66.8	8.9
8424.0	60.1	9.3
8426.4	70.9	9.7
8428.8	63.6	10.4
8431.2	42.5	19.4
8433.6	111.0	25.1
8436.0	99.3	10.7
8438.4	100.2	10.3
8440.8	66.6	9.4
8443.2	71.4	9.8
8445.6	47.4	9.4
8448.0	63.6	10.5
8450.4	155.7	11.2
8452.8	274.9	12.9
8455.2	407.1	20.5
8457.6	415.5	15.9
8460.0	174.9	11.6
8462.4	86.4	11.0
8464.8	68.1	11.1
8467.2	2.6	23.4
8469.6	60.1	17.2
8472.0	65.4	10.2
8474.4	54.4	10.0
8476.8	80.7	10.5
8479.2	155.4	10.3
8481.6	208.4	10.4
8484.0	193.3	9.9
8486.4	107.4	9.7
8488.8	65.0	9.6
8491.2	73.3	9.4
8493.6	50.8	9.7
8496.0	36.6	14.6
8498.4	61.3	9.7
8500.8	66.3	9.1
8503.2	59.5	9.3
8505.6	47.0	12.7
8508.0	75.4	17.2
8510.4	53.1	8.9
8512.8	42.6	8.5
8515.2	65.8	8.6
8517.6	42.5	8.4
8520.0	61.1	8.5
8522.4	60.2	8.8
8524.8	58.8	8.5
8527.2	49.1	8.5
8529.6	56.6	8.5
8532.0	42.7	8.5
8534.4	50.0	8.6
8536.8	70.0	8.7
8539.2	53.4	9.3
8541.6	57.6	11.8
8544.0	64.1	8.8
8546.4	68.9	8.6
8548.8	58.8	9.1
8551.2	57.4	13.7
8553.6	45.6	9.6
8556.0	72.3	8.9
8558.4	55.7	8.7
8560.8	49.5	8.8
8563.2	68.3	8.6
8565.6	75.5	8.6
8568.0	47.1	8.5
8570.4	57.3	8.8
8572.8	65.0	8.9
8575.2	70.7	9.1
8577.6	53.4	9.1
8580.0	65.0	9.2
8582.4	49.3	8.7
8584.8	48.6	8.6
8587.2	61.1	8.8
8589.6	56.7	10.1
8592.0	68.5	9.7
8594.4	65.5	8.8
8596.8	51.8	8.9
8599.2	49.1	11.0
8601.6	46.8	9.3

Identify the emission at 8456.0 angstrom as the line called H-alpha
